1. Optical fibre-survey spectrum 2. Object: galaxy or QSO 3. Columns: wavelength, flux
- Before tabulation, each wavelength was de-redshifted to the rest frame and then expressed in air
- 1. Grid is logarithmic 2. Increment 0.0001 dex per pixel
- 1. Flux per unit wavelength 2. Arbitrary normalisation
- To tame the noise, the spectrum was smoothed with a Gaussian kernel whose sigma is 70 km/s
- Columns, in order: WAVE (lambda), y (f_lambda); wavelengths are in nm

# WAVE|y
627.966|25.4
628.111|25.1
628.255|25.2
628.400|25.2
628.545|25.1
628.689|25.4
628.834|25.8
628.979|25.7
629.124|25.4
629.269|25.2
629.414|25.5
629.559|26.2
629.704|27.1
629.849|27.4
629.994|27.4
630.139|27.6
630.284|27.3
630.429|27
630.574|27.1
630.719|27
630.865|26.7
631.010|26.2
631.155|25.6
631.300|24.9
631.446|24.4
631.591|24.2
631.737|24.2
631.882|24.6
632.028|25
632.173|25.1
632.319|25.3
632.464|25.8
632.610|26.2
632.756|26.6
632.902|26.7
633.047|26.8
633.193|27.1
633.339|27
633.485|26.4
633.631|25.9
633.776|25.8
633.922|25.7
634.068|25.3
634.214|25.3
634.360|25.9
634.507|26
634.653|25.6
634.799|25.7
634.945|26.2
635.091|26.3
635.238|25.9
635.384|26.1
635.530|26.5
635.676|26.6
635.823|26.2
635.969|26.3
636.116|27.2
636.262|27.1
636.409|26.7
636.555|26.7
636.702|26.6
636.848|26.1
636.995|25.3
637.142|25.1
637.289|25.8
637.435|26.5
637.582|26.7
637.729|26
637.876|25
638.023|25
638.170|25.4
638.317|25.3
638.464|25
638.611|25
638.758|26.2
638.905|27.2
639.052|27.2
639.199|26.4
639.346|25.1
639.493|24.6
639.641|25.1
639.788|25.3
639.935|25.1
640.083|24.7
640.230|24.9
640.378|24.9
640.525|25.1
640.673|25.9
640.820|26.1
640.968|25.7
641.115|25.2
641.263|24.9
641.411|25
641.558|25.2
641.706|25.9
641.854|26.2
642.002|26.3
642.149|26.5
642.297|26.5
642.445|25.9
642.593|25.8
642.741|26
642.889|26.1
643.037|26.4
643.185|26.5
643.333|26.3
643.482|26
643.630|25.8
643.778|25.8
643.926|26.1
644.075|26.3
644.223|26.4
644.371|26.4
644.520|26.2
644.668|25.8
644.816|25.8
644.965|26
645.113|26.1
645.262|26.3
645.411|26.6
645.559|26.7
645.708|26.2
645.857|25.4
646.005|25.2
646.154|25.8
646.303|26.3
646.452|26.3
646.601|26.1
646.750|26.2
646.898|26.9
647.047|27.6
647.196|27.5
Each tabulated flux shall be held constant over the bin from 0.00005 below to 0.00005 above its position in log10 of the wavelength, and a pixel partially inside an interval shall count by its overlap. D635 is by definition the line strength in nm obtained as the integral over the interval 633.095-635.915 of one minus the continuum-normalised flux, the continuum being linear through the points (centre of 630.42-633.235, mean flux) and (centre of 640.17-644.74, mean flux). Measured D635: -0.03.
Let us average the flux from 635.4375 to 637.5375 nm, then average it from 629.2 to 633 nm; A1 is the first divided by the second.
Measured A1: 1.01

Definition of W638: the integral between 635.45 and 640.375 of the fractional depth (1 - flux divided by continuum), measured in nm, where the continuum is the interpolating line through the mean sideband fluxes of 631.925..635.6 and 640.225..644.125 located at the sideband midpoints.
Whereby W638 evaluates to 0.01 nm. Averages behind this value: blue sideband 26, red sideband 25.8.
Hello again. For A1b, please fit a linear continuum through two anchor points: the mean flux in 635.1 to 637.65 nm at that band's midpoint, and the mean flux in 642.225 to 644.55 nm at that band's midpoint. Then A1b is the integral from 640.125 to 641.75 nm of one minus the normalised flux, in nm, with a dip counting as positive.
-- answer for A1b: 0.05 nm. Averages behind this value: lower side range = 26.3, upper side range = 26.1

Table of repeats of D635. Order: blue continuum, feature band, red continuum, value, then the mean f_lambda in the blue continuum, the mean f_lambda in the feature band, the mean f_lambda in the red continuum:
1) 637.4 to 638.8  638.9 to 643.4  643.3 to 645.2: 0.02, 25.6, 25.7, 26.1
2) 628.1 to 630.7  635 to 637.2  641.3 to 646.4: -0.02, 26.2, 26.3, 26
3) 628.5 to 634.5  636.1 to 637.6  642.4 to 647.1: -0.01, 26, 26.3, 26.2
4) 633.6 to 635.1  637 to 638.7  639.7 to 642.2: 0.01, 25.8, 25.5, 25.5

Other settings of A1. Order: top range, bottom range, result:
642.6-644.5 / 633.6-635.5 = 1.01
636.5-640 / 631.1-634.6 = 1.00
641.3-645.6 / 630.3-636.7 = 1.00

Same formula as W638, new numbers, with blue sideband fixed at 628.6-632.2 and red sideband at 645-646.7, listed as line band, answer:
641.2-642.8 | 0.01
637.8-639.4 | 0.02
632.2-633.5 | -0.02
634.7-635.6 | 0.00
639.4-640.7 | 0.05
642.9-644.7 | -0.01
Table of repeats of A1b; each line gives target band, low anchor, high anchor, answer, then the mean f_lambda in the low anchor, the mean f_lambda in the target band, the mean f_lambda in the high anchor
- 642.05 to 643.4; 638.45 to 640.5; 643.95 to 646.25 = -0.02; 25.5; 26.2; 26.1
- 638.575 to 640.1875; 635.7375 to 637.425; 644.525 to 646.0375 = 0.04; 26.3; 25.6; 26.1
